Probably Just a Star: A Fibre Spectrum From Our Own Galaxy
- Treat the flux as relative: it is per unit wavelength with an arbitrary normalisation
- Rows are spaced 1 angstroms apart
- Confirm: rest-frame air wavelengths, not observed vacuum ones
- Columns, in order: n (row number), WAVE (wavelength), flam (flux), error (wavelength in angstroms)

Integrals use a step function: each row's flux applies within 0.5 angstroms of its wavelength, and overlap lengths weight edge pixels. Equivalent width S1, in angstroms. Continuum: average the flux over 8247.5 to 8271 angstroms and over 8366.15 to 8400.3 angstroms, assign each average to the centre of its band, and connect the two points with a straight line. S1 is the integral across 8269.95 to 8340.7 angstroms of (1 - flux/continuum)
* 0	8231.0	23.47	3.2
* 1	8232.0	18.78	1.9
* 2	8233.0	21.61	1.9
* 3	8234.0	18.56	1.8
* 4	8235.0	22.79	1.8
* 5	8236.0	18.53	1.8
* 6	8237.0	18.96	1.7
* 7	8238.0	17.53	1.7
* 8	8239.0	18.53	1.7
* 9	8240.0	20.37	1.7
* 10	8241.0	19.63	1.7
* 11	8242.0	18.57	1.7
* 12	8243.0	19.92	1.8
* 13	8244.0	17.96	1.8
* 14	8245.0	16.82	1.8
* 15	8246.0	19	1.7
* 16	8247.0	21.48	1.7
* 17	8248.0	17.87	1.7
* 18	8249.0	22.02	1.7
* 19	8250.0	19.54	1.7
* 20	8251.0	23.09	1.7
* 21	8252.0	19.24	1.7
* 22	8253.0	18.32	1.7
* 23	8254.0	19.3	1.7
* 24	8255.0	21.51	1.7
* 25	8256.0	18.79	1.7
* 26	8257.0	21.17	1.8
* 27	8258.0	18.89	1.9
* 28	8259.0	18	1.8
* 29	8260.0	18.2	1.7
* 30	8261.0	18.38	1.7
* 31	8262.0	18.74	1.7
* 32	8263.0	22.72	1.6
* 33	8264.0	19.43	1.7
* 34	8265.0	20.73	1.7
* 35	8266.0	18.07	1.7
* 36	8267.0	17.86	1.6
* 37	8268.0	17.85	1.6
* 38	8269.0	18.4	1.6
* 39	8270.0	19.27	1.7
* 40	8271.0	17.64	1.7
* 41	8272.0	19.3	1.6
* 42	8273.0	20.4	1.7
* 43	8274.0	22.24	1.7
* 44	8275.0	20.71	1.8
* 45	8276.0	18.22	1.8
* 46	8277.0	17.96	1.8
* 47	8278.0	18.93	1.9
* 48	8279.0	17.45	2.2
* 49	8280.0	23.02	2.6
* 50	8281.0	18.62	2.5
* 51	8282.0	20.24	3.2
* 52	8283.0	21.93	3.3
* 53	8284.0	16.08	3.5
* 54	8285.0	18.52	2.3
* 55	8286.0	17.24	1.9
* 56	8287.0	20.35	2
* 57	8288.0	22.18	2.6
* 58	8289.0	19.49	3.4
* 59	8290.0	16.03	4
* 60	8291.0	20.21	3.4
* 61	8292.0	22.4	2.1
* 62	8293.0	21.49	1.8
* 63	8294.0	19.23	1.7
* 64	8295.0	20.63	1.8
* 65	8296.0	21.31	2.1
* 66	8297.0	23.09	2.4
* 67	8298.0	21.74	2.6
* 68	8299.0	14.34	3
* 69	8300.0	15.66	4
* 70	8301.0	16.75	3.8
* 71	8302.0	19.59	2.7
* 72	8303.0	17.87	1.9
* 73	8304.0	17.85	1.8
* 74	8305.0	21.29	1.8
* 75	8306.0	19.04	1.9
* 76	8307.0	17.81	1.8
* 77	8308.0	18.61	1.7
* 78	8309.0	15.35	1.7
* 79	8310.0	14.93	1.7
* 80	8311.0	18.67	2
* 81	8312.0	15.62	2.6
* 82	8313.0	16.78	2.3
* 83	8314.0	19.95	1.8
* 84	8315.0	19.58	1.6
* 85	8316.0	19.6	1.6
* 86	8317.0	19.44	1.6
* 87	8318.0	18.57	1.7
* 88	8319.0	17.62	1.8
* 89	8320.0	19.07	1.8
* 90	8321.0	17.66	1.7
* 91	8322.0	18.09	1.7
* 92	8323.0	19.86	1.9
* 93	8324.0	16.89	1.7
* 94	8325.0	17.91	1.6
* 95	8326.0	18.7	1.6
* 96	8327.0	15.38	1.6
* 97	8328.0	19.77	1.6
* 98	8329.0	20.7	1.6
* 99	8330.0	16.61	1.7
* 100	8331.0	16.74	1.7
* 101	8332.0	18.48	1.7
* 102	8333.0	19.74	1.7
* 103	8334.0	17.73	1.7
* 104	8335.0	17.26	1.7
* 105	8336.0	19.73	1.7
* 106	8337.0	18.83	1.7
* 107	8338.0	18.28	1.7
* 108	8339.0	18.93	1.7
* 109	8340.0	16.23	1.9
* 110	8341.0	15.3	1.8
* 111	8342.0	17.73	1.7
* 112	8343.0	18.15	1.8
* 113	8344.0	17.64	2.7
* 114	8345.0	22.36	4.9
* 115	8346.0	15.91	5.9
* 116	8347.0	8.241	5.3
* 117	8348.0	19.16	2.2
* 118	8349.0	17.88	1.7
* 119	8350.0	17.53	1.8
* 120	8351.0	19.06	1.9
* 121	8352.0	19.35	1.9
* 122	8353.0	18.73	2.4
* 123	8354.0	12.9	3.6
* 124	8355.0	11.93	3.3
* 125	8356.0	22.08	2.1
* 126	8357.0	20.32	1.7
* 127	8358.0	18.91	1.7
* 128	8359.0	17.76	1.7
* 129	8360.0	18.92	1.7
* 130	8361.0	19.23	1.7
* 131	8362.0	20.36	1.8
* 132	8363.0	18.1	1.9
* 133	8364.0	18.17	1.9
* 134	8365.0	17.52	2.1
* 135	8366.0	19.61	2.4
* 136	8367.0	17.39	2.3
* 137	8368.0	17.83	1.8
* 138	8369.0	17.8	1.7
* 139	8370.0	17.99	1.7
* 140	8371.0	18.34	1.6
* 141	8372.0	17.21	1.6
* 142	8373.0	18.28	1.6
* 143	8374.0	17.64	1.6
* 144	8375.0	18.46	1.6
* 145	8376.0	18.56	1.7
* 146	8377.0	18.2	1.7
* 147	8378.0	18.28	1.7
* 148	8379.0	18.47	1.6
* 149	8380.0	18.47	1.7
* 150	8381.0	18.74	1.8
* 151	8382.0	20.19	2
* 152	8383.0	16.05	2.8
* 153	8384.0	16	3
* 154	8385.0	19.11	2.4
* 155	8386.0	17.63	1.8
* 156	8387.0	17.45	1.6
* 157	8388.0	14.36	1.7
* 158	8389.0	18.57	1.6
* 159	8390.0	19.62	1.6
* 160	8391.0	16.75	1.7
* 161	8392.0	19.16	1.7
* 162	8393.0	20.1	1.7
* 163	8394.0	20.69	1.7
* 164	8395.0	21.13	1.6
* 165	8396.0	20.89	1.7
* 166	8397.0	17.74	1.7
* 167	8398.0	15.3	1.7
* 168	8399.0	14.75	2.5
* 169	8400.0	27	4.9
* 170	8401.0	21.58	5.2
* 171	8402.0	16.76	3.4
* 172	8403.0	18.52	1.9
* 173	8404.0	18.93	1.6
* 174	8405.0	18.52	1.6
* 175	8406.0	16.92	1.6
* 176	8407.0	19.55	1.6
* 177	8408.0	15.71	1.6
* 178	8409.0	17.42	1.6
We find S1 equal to 0.90 angstroms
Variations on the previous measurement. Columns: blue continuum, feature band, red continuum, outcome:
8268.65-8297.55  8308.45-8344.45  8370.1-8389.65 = 1.8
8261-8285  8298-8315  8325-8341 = 0.9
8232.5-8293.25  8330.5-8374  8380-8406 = 2.2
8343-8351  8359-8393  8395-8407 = -0.1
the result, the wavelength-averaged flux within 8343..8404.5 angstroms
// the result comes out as 18.2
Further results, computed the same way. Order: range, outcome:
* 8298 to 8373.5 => 18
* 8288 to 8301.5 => 19.5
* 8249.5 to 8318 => 19.2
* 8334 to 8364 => 17.8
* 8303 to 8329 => 18.2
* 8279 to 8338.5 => 18.7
